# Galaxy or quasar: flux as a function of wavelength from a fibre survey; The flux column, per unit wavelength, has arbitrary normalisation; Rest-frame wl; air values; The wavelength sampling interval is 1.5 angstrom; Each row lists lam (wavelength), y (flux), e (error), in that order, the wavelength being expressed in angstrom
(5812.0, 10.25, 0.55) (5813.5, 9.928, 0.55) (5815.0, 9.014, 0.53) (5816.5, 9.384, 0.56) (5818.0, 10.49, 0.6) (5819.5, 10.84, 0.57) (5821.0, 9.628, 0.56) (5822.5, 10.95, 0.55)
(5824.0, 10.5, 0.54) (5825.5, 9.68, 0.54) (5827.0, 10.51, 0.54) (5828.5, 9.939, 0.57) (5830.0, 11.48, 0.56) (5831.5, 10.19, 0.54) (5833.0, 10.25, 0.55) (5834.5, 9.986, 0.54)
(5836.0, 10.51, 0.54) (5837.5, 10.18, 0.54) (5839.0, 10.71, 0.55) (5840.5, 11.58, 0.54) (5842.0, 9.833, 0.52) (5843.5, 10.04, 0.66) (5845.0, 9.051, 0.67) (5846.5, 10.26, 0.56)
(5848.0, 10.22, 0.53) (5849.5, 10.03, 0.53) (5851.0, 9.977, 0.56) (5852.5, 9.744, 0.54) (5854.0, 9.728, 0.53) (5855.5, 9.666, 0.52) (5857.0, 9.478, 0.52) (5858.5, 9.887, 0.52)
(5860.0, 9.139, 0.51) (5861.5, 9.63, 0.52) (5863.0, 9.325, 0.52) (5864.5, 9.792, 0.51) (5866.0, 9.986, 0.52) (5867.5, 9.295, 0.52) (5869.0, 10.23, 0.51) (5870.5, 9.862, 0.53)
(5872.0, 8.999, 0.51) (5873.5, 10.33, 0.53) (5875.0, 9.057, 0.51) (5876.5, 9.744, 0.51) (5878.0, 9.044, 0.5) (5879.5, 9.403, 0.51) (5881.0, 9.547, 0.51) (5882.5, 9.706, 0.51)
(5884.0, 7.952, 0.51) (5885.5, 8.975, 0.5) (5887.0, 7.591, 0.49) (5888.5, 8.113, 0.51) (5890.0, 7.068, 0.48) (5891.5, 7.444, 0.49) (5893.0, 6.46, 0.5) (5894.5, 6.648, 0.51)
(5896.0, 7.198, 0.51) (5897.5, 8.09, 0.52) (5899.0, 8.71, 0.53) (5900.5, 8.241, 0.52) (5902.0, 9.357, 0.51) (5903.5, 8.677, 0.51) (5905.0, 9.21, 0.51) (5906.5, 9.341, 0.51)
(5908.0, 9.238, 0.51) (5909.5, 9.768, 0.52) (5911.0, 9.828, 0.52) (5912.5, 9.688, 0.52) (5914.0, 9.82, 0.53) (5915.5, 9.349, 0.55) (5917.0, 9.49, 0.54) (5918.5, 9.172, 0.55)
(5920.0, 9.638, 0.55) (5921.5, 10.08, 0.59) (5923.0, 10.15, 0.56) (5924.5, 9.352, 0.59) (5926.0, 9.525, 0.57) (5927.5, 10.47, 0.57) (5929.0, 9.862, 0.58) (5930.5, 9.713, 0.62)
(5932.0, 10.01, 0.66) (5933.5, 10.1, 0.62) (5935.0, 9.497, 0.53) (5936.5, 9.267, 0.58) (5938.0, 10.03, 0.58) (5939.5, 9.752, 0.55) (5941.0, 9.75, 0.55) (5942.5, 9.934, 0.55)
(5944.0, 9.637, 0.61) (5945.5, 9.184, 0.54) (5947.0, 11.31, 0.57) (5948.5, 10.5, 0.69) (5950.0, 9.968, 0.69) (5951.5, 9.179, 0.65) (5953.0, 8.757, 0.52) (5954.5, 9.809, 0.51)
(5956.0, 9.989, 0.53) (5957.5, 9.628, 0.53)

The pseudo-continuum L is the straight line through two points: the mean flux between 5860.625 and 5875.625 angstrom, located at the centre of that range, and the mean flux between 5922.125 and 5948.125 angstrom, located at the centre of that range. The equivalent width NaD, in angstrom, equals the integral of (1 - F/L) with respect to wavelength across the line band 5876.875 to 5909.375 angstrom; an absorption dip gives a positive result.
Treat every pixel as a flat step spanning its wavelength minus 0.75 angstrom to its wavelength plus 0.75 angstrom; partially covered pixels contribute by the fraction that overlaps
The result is 4.4 angstrom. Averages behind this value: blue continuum 9.65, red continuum 9.87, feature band 8.42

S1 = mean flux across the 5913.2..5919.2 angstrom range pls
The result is 9.46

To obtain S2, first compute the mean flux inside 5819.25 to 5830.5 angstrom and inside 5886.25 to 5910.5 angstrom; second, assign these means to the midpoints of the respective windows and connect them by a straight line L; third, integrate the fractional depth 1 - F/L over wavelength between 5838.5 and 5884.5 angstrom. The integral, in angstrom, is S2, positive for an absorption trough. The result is -2.0 angstrom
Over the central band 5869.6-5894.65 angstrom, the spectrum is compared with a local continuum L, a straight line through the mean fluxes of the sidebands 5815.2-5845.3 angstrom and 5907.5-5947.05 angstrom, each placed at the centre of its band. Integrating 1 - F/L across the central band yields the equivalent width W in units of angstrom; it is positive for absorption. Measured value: 3.4 angstrom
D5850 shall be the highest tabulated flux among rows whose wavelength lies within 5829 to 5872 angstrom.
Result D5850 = 11.58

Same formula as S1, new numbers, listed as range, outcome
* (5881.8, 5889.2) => 8.46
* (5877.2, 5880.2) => 9.23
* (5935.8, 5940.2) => 9.69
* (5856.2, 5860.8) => 9.5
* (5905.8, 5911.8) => 9.55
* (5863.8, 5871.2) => 9.83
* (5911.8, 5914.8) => 9.75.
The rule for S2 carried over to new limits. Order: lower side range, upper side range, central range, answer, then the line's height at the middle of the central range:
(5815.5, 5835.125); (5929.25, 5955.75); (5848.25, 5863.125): 0.7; 10.2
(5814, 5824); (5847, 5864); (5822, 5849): -1.1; 9.92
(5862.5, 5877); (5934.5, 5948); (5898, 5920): 1.1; 9.76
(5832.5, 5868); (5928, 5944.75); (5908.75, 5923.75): 0.2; 9.82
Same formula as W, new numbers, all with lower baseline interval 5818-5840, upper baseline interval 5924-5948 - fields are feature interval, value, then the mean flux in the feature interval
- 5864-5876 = 0.6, 9.69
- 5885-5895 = 2.6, 7.45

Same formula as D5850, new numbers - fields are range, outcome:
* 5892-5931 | 10.47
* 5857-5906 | 10.33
